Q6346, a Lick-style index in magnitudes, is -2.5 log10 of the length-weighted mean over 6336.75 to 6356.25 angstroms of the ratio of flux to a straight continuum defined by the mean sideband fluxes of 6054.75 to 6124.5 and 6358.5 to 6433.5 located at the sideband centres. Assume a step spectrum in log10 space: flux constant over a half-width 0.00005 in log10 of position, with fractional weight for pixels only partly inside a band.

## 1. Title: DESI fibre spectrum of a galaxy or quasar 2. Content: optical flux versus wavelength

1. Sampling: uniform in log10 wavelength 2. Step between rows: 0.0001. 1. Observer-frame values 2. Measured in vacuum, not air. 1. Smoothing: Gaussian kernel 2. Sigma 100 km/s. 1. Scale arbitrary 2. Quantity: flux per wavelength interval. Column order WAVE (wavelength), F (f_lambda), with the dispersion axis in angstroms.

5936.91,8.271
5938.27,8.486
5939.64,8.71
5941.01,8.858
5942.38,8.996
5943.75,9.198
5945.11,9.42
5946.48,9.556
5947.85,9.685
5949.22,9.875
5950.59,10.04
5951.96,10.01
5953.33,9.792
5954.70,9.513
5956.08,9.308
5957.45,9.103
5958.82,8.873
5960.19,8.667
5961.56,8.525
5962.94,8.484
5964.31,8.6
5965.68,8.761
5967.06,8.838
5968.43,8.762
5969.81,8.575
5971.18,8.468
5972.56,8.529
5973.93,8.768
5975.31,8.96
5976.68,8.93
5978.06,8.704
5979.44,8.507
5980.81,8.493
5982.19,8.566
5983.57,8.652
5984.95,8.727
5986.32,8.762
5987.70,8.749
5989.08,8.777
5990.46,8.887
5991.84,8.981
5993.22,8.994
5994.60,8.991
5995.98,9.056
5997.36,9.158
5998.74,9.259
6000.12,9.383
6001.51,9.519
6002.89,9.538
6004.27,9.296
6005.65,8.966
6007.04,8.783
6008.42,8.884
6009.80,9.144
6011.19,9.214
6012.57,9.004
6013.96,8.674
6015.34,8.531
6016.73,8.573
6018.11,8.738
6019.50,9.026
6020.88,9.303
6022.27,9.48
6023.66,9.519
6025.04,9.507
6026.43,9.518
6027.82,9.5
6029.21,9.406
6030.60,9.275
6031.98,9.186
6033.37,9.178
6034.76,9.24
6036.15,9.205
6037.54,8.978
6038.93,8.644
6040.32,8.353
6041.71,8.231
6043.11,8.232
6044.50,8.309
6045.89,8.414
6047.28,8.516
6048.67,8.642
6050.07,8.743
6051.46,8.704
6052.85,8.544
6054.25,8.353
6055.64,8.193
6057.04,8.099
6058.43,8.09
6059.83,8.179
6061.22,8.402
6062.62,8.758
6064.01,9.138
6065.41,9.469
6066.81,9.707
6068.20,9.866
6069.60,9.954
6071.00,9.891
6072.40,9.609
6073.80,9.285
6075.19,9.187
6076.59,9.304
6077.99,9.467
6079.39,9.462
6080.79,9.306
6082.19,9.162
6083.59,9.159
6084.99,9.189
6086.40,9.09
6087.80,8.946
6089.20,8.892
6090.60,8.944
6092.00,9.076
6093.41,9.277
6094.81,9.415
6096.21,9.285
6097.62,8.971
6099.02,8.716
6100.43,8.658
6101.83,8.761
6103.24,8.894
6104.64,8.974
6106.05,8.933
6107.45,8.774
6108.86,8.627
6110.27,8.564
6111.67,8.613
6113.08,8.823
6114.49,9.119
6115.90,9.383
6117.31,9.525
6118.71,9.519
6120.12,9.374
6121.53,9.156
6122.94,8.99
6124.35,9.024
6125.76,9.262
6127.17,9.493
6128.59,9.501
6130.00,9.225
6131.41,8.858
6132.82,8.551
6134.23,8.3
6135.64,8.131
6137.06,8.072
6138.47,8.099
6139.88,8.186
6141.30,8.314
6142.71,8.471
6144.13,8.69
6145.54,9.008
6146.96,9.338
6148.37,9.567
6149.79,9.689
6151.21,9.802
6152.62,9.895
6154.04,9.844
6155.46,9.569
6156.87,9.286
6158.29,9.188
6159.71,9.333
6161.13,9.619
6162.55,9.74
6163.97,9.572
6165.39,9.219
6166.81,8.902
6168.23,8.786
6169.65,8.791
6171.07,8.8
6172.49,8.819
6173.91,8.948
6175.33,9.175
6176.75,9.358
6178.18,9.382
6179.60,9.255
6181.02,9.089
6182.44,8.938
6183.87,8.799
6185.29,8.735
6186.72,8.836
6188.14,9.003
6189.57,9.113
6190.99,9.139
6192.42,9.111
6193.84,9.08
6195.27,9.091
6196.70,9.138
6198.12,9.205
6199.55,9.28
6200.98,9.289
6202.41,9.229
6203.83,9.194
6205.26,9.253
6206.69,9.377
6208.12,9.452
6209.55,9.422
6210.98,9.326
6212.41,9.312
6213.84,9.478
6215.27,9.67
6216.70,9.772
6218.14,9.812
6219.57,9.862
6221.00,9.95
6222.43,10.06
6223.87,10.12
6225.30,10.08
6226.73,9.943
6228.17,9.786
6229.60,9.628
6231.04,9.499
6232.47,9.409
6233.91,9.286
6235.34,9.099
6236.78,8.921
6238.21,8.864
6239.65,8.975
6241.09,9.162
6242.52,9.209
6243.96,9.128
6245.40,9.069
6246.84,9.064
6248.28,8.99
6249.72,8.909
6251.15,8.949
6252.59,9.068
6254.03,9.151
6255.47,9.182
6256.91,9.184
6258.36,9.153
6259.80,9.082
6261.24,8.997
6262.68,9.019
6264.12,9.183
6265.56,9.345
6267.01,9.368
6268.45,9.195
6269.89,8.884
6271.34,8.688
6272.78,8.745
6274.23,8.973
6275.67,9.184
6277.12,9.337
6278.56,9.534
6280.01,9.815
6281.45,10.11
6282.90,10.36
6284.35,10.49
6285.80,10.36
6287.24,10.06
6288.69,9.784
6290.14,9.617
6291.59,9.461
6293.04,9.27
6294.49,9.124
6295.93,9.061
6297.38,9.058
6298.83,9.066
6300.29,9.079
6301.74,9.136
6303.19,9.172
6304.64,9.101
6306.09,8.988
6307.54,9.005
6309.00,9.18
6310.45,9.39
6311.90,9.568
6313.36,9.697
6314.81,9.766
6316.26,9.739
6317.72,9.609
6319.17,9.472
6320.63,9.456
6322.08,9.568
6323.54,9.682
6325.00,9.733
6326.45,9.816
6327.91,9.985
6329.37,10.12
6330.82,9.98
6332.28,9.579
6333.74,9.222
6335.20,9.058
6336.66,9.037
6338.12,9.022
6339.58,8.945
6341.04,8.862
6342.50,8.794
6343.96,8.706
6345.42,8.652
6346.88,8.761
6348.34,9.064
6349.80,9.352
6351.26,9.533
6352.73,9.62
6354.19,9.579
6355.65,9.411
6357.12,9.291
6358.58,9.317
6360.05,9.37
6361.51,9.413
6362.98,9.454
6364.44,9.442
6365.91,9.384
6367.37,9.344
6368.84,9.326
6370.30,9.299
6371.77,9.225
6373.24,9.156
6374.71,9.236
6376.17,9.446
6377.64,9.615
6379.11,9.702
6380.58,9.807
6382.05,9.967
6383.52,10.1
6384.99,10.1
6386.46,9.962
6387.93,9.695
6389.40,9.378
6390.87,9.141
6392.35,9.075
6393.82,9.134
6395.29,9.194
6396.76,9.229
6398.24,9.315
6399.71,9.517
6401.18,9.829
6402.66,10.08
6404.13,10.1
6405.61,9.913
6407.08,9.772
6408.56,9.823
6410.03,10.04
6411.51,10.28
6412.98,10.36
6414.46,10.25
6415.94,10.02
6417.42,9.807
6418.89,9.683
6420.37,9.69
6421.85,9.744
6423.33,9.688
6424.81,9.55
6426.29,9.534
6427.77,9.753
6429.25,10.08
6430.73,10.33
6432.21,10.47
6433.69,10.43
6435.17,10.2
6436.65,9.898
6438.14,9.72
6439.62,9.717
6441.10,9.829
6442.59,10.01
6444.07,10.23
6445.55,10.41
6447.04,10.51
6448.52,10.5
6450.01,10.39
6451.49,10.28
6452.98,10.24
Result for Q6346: 0.06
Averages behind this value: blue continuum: 9.06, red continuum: 9.68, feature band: 9.1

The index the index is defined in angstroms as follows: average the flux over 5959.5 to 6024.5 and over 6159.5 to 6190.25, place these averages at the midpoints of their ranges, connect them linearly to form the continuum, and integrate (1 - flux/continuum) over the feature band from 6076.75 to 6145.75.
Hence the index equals 0.6 angstroms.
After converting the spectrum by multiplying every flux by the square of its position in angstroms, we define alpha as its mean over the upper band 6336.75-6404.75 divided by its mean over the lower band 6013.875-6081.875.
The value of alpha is 1.16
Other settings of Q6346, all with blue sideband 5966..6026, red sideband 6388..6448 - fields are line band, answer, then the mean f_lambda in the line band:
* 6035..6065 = 0.06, 8.53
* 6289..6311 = 0.05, 9.19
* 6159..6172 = 0.01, 9.19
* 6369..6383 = 0.03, 9.5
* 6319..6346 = 0.04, 9.35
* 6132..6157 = 0.04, 8.93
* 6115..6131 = -0.01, 9.3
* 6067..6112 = 0.00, 9.14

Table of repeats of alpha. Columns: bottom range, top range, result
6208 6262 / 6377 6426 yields 1.10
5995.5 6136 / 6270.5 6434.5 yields 1.16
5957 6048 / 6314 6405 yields 1.19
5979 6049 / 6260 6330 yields 1.16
